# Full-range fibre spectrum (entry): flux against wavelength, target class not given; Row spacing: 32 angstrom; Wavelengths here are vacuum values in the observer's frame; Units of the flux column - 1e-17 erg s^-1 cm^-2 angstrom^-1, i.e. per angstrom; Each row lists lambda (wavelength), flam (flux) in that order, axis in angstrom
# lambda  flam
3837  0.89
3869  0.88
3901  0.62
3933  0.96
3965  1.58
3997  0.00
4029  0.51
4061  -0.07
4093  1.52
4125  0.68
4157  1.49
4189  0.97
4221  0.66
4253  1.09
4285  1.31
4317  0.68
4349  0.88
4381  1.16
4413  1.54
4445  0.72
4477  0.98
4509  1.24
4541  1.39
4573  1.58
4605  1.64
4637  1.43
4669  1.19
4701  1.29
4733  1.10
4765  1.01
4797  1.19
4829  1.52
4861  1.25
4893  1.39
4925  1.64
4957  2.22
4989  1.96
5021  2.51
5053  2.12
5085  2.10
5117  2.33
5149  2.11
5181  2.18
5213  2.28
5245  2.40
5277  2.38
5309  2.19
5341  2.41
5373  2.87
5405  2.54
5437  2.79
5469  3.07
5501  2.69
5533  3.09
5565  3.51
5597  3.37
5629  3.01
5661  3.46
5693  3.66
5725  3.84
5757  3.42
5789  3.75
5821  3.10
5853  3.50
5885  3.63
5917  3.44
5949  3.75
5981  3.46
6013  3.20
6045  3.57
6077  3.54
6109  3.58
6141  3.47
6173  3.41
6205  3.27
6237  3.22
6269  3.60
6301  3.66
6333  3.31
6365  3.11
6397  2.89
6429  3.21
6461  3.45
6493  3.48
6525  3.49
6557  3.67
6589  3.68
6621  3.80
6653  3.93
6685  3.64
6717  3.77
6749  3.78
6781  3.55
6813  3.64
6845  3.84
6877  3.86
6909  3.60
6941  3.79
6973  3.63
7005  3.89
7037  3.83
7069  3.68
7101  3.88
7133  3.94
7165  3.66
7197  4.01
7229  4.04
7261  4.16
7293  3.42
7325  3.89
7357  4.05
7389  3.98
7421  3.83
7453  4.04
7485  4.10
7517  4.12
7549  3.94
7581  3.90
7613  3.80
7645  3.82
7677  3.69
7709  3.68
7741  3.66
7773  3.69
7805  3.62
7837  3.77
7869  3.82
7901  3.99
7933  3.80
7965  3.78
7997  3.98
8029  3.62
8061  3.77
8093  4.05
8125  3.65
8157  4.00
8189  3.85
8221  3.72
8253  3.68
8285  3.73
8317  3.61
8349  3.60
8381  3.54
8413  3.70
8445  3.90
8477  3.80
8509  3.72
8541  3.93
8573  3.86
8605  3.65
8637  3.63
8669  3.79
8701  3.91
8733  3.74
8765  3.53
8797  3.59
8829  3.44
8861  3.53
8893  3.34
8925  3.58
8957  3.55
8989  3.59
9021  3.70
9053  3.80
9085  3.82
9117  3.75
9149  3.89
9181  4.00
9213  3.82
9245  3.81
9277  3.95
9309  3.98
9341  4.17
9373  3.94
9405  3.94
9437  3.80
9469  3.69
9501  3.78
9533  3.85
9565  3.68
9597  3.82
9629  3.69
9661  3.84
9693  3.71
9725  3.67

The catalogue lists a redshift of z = 0.238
